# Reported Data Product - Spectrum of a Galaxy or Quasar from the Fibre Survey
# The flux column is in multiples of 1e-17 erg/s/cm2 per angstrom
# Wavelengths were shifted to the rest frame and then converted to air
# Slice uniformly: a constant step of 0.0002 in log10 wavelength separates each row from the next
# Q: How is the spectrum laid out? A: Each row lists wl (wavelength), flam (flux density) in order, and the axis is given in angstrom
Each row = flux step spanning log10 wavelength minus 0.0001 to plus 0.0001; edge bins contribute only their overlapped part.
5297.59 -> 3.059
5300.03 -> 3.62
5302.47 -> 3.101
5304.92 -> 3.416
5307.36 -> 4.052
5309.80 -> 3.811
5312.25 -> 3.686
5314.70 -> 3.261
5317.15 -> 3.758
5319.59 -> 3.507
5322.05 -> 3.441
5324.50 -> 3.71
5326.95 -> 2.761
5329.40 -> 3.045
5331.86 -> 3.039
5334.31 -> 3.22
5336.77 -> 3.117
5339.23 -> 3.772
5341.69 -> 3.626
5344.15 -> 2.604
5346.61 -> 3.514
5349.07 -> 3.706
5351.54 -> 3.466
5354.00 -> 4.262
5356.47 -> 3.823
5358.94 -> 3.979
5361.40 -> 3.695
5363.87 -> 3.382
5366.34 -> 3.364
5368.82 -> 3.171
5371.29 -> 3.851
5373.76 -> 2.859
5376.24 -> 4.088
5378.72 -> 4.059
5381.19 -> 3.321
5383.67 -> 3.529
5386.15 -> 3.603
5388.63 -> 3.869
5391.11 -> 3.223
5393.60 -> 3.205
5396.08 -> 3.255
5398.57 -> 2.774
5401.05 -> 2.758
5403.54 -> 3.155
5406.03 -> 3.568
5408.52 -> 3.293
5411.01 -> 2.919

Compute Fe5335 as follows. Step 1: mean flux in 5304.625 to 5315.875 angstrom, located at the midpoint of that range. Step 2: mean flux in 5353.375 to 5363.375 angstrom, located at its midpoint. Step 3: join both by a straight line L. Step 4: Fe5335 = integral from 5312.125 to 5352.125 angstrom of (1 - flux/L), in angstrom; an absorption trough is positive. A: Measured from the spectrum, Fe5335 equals 4.3 angstrom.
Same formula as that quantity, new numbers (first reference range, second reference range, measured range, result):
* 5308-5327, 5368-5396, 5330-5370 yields 0.7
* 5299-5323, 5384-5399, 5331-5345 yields 1.0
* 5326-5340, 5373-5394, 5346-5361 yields -2.2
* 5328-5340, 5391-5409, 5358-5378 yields -2.4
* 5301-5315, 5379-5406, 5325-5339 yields 1.5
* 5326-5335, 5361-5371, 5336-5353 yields -1.3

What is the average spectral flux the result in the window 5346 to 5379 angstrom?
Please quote 3.65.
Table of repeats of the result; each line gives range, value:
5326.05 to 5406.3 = 3.41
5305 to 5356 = 3.47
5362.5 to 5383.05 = 3.51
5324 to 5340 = 3.2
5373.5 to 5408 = 3.39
